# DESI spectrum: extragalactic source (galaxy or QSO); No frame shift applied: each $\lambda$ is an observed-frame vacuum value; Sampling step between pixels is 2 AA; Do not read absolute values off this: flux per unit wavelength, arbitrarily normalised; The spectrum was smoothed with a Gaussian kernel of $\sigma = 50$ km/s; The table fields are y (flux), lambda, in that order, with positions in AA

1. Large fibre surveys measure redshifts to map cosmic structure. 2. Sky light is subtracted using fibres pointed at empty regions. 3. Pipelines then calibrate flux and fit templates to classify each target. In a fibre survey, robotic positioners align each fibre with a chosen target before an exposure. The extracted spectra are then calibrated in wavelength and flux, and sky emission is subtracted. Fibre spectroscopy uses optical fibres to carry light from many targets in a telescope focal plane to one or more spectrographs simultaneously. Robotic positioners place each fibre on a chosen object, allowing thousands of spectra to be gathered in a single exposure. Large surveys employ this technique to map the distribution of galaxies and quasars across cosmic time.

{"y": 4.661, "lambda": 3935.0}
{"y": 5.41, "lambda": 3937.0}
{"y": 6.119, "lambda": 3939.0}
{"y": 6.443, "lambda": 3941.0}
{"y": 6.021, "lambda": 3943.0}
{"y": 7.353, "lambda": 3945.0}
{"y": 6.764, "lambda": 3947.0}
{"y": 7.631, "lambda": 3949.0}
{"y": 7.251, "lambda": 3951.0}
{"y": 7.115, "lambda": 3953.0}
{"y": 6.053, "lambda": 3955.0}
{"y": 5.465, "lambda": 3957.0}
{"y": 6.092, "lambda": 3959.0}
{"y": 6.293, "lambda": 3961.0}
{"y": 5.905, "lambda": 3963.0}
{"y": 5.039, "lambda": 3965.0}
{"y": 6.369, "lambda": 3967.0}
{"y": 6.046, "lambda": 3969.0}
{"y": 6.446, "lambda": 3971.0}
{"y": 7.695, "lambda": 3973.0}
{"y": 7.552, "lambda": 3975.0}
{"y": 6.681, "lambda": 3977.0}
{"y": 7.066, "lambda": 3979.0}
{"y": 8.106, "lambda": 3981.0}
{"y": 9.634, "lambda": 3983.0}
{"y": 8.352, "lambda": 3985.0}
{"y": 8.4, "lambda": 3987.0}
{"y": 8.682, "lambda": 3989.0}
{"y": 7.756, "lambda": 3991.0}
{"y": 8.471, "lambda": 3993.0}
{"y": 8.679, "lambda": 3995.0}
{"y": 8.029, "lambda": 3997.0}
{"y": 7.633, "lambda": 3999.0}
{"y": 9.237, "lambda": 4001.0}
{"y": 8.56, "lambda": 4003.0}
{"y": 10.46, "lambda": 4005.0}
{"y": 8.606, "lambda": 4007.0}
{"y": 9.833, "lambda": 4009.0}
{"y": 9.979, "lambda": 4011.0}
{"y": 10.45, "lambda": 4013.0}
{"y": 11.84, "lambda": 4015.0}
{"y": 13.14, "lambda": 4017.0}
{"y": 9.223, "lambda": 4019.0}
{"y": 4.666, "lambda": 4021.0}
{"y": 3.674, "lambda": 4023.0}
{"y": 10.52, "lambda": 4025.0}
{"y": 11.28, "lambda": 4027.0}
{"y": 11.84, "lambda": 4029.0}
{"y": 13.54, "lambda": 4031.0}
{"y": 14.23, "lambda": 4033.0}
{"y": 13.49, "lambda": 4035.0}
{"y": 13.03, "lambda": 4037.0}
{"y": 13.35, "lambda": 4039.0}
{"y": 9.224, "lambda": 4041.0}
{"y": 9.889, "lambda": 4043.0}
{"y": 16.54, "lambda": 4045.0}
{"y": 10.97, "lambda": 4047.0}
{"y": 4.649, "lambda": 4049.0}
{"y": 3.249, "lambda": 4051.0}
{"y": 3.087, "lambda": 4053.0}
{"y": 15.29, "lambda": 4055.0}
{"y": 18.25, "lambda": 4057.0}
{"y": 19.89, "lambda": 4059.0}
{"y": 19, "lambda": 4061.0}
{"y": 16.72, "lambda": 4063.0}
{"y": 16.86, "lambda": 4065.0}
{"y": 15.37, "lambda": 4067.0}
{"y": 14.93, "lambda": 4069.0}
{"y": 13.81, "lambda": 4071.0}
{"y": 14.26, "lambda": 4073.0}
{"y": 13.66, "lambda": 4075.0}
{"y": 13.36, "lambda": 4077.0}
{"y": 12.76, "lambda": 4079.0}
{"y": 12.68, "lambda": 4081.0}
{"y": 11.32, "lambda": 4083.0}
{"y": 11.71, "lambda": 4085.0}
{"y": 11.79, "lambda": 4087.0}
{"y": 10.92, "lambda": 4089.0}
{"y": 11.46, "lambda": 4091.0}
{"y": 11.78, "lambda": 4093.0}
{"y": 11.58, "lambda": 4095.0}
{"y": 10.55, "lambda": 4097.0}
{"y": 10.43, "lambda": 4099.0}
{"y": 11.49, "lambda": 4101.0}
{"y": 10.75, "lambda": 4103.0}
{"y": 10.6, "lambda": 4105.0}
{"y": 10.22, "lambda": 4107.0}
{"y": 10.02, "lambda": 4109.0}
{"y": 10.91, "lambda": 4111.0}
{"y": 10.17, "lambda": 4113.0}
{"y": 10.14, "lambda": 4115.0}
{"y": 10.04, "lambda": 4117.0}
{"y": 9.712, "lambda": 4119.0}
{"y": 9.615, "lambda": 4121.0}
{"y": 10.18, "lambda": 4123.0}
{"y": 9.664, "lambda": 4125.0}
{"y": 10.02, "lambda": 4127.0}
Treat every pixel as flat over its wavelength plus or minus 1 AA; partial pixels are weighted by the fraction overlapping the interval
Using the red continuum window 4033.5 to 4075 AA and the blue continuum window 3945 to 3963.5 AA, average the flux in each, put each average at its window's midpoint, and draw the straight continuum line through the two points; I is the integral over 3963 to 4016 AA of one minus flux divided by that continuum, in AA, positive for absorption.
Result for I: 4.0 AA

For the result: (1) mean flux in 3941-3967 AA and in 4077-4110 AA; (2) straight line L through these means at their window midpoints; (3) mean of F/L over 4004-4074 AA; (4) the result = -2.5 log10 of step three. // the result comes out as -0.25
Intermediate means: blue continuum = 6.41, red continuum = 11.3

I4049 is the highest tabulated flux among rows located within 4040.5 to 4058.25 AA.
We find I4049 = 18.25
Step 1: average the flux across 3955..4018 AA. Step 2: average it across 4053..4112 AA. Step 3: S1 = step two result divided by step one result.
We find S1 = 1.6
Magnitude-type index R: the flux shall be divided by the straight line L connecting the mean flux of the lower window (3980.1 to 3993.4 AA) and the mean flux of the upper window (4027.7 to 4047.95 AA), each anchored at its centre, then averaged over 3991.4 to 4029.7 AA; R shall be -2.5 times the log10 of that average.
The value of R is 0.126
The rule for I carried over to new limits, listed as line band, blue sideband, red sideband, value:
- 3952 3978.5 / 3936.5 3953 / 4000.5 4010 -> 4.2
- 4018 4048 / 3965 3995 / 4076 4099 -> -4.1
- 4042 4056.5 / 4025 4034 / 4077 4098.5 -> 3.3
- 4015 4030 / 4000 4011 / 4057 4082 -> 2.2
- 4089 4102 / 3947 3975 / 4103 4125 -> -2.0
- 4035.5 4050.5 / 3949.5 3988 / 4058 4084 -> 2.1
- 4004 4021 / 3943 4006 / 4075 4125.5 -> -3.2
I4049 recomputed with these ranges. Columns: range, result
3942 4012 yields 10.46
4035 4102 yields 19.89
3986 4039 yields 14.23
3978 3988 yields 9.634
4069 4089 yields 14.93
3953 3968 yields 7.115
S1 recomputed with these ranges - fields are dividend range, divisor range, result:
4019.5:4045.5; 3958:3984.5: 1.61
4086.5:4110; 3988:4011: 1.25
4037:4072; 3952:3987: 1.89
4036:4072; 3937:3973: 2.04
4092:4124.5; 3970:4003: 1.31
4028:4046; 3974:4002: 1.57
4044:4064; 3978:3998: 1.53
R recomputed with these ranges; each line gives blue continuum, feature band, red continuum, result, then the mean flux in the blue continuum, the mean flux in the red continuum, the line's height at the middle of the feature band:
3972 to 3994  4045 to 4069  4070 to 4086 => -0.11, 8.04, 12.9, 11.9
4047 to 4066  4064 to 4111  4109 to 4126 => -0.07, 12.9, 10.1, 11.4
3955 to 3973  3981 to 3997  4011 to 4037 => -0.07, 6.06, 10.7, 8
